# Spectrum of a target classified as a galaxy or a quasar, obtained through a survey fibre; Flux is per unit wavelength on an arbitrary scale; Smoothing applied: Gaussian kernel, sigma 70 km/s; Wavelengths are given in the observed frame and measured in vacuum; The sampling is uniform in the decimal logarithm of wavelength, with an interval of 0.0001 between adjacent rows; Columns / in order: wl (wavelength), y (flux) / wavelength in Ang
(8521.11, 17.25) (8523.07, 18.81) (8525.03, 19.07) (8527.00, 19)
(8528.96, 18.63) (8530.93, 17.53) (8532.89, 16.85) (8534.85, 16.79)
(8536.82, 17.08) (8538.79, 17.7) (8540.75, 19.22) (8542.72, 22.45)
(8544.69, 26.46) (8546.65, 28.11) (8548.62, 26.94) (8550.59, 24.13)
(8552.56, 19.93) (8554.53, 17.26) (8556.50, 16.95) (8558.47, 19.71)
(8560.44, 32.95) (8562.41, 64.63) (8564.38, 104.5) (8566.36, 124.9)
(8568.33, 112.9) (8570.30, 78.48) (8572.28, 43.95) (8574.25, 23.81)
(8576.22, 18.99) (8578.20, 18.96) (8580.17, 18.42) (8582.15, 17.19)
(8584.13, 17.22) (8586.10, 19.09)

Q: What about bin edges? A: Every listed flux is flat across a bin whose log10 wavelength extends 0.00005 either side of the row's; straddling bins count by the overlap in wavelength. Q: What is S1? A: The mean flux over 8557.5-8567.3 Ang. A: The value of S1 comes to 69.1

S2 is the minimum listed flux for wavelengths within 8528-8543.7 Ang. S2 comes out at 16.79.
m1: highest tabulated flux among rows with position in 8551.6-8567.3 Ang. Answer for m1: 124.9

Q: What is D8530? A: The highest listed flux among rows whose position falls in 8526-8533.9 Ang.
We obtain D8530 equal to 19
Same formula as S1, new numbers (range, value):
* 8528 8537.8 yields 17.4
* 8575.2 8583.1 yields 18.4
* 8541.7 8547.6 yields 25.6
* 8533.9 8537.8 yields 16.9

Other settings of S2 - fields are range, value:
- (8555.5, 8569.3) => 16.95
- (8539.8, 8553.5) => 19.22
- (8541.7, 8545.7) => 22.45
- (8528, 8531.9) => 17.53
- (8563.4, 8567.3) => 104.5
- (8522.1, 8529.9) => 18.63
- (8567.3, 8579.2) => 18.96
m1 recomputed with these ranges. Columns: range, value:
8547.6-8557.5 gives 26.94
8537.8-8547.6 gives 28.11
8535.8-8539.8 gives 17.7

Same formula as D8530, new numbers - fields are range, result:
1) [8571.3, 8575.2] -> 43.95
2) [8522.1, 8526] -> 19.07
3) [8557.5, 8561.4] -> 32.95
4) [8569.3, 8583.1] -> 78.48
